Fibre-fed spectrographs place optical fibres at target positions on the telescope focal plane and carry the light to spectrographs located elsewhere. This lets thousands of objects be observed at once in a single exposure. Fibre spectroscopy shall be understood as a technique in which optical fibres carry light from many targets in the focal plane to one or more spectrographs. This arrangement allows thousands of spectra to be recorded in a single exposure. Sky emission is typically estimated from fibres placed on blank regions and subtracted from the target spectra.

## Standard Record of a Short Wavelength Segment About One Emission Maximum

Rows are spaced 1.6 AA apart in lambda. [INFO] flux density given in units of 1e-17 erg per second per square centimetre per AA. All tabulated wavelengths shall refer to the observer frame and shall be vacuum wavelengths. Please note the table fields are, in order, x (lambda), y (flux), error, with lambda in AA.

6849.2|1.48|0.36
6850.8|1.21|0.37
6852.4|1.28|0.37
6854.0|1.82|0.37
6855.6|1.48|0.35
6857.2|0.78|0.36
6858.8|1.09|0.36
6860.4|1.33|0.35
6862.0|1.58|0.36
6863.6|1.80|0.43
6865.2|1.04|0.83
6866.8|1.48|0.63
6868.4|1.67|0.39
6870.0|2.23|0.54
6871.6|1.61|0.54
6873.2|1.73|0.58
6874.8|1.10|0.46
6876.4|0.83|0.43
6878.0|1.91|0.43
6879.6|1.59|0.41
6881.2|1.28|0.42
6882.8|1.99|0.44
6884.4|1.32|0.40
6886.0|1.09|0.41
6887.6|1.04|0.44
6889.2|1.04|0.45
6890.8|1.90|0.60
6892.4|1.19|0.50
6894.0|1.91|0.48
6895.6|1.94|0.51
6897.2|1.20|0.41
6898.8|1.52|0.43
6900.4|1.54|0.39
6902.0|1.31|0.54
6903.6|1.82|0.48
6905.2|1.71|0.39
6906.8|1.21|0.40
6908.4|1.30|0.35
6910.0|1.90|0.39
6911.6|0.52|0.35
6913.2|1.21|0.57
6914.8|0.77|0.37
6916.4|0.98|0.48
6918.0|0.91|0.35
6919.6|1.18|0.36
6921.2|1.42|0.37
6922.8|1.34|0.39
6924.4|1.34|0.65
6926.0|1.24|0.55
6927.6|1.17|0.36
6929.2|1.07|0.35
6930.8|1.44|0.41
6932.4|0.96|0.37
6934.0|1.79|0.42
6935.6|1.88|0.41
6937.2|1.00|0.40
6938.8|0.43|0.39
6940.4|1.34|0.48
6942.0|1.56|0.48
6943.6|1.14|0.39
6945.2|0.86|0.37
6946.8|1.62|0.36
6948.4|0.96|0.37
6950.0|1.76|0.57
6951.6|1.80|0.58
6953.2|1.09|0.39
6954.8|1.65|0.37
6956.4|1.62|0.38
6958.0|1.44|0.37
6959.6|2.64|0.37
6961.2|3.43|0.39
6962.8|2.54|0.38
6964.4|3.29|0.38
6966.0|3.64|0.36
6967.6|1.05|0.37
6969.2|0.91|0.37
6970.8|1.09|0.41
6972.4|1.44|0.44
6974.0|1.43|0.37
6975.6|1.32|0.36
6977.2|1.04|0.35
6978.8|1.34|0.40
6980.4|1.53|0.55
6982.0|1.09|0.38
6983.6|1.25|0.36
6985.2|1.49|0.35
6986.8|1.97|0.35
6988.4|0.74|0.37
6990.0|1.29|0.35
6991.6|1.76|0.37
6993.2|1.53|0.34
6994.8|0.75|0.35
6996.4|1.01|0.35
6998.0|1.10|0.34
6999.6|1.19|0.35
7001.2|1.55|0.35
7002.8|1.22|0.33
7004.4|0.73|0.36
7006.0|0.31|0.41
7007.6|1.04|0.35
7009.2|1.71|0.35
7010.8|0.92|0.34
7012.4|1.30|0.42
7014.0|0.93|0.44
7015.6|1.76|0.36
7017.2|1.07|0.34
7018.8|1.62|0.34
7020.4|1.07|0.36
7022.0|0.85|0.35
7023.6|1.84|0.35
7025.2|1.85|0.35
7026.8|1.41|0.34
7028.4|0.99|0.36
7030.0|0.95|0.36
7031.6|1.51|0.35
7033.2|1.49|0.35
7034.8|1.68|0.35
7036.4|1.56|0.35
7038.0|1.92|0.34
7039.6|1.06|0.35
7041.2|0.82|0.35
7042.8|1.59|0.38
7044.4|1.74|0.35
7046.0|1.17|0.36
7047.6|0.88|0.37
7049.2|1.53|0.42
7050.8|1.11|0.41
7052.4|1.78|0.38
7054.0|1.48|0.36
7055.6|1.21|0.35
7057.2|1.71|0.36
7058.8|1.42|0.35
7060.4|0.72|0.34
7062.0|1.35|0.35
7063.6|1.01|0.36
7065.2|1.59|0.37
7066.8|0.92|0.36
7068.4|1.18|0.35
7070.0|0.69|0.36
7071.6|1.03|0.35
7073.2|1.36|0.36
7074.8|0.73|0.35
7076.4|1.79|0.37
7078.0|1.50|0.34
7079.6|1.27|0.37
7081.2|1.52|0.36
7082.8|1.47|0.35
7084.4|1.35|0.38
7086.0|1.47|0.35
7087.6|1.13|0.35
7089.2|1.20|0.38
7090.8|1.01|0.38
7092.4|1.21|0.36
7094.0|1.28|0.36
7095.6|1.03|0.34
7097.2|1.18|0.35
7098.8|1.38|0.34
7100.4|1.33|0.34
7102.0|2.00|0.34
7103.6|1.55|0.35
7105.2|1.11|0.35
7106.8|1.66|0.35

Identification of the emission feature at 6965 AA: H-beta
